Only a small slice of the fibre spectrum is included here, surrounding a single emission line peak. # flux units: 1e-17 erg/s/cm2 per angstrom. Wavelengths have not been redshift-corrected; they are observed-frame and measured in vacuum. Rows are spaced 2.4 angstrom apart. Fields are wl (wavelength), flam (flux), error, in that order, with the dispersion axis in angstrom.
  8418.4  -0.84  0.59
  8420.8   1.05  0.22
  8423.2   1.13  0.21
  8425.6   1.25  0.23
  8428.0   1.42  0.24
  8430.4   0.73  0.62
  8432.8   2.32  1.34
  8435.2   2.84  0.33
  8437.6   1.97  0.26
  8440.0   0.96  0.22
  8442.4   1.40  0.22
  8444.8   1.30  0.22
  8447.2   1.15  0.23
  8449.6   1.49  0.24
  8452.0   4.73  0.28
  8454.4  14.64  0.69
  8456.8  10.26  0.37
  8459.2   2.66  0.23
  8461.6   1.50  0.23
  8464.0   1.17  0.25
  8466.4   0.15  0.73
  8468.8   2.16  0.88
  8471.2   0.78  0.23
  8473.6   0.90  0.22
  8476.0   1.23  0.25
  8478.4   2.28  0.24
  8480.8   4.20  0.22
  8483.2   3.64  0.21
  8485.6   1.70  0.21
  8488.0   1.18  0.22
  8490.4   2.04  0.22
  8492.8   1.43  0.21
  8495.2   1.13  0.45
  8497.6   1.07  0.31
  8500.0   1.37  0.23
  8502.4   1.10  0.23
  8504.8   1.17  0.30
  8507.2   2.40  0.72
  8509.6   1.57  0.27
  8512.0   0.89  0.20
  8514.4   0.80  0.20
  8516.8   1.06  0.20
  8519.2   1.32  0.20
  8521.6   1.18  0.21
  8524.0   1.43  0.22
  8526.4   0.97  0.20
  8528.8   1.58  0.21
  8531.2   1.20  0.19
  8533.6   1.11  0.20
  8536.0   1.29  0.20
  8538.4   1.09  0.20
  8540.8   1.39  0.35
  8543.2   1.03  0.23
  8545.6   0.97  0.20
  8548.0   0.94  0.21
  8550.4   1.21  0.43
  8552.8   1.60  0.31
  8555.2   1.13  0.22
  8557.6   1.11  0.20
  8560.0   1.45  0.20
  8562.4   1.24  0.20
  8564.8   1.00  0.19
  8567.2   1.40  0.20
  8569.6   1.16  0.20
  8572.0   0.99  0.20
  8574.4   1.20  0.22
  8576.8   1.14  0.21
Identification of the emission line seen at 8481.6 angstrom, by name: [N II]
